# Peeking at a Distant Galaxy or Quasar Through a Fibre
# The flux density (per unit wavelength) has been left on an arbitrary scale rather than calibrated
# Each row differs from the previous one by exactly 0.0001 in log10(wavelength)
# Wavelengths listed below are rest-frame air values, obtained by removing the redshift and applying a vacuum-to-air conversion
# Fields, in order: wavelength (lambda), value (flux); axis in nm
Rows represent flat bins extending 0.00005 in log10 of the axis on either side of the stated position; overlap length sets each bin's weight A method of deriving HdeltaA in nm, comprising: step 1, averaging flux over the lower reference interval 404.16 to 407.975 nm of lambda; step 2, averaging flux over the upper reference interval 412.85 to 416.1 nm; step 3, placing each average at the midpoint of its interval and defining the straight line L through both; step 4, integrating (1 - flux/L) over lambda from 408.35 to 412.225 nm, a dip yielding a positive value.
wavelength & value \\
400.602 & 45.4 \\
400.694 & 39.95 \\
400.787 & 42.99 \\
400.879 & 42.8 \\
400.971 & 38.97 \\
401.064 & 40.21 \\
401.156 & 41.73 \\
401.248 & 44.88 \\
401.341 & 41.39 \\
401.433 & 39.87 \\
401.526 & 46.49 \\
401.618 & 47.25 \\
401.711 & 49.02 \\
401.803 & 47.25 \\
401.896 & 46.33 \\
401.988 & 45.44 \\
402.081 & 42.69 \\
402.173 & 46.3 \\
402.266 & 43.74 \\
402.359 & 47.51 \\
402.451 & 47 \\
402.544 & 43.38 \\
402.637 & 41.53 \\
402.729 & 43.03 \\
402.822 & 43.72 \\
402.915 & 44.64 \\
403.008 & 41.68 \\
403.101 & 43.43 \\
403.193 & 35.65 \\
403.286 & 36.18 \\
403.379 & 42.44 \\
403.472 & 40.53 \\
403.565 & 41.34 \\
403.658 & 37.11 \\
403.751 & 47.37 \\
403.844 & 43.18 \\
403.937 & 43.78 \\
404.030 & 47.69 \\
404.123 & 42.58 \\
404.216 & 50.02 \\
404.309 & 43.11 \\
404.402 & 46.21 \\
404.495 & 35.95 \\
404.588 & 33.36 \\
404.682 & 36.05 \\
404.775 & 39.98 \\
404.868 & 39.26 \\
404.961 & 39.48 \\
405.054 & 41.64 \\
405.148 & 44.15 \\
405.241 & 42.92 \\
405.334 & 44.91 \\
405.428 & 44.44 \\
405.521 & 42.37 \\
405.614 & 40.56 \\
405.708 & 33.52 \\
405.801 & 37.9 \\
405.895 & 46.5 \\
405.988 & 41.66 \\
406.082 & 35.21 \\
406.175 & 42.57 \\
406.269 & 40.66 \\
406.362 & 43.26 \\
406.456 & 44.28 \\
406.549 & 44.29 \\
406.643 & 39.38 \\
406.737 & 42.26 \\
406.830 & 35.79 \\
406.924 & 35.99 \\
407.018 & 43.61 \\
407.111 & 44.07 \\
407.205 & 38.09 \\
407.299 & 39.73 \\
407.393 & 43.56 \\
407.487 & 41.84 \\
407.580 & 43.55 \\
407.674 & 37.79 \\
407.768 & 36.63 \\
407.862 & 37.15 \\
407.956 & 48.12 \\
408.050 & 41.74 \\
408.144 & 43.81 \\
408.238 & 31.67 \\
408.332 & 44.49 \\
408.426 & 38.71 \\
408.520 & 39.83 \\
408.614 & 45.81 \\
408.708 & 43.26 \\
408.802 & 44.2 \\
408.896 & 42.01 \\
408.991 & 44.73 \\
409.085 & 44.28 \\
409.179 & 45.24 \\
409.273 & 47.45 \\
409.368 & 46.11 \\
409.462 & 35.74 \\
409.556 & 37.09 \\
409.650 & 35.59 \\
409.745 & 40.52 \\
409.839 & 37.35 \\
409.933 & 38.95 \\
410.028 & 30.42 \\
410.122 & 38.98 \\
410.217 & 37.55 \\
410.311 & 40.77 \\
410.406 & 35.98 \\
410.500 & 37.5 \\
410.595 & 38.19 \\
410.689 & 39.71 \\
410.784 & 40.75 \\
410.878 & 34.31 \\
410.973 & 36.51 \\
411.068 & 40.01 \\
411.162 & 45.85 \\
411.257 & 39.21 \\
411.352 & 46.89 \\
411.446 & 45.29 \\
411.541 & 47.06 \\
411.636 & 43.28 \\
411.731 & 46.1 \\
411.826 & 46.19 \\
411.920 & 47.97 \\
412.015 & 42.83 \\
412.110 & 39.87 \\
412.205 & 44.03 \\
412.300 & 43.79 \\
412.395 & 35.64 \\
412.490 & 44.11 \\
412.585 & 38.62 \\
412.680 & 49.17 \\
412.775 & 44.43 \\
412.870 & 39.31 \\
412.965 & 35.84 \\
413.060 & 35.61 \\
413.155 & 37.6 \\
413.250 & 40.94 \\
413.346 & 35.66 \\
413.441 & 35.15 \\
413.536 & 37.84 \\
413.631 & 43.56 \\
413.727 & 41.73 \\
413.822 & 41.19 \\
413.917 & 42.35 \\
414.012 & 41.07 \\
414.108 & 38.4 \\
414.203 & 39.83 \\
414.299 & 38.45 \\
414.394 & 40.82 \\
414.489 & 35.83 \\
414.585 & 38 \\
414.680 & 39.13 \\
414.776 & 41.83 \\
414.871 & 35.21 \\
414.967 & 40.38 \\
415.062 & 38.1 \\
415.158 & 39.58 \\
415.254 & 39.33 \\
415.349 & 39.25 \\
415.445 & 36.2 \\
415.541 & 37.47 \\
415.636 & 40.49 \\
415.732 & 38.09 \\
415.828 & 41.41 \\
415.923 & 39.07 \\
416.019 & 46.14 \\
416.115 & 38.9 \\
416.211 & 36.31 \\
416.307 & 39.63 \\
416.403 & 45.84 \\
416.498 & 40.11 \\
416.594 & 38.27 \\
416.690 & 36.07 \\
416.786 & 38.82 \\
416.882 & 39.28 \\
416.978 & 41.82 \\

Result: -0.12 nm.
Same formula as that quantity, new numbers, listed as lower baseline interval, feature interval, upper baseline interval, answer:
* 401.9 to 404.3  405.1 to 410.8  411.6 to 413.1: 0.28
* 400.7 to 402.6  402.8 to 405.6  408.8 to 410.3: 0.07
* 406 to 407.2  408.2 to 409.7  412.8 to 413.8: -0.06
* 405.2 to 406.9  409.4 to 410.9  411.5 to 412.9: 0.18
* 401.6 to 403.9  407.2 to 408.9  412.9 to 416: 0.01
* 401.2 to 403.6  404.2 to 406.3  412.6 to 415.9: 0.08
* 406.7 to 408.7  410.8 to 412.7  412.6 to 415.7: -0.14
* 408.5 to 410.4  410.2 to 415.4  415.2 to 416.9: -0.05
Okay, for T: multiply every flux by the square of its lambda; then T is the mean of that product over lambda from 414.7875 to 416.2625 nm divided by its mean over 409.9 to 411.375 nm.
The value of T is 1.04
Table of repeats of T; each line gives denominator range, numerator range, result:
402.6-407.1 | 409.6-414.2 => 1.01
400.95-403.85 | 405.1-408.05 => 0.97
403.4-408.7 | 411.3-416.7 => 1.02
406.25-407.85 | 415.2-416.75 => 1.01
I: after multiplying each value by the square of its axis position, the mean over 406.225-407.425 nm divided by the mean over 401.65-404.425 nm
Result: 1.0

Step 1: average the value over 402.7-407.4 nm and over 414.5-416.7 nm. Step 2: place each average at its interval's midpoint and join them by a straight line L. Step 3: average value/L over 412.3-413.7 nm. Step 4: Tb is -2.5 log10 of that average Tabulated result 0.00 mag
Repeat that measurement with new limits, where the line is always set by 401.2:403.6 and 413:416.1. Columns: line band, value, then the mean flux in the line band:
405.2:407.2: 0.03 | 41.2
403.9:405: 0.04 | 41.5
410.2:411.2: 0.05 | 38.8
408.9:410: 0.00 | 41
